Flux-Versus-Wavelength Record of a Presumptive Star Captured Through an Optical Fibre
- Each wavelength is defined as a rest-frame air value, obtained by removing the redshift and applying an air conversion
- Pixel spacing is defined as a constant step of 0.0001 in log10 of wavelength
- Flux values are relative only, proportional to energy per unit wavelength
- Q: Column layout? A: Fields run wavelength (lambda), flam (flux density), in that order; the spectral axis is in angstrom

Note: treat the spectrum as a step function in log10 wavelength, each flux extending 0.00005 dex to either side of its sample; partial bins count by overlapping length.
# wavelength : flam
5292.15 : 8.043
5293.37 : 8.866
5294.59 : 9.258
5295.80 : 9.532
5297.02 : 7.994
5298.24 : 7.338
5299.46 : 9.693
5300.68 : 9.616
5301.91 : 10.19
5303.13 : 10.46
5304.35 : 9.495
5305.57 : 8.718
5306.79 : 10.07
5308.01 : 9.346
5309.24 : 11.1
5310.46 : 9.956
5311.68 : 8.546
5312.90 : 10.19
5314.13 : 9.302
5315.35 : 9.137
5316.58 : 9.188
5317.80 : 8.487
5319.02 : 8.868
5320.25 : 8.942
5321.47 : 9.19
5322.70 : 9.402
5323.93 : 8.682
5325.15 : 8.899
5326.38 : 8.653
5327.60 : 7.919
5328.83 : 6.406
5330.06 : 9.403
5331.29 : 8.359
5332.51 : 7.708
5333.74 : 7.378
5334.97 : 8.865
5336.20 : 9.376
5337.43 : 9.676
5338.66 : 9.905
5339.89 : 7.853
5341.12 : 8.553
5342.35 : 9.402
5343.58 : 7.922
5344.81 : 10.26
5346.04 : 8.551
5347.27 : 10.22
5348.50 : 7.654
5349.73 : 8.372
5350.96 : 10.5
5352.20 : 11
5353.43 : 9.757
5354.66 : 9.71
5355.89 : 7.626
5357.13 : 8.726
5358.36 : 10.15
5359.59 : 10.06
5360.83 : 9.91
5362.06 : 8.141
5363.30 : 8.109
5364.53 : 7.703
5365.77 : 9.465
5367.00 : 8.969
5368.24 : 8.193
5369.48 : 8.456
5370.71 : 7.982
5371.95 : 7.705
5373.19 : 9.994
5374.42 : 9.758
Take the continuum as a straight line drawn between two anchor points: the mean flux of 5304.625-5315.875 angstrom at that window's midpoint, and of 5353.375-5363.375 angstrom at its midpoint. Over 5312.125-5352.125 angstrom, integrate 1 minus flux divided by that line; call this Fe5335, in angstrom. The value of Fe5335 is 2.2 angstrom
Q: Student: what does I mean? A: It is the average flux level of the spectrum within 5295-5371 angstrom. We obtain 9.03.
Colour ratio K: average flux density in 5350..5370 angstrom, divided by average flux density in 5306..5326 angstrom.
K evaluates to 1.0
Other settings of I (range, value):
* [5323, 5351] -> 8.69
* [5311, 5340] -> 8.78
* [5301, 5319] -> 9.56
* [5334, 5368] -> 9.1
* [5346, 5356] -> 9.4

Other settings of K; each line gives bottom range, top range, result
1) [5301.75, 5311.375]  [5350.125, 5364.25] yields 0.95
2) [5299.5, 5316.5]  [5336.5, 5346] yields 0.94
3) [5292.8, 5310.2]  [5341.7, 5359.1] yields 0.99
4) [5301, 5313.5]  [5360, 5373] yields 0.87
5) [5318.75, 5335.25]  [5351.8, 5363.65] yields 1.10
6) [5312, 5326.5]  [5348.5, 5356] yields 1.04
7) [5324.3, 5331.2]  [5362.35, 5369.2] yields 1.02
